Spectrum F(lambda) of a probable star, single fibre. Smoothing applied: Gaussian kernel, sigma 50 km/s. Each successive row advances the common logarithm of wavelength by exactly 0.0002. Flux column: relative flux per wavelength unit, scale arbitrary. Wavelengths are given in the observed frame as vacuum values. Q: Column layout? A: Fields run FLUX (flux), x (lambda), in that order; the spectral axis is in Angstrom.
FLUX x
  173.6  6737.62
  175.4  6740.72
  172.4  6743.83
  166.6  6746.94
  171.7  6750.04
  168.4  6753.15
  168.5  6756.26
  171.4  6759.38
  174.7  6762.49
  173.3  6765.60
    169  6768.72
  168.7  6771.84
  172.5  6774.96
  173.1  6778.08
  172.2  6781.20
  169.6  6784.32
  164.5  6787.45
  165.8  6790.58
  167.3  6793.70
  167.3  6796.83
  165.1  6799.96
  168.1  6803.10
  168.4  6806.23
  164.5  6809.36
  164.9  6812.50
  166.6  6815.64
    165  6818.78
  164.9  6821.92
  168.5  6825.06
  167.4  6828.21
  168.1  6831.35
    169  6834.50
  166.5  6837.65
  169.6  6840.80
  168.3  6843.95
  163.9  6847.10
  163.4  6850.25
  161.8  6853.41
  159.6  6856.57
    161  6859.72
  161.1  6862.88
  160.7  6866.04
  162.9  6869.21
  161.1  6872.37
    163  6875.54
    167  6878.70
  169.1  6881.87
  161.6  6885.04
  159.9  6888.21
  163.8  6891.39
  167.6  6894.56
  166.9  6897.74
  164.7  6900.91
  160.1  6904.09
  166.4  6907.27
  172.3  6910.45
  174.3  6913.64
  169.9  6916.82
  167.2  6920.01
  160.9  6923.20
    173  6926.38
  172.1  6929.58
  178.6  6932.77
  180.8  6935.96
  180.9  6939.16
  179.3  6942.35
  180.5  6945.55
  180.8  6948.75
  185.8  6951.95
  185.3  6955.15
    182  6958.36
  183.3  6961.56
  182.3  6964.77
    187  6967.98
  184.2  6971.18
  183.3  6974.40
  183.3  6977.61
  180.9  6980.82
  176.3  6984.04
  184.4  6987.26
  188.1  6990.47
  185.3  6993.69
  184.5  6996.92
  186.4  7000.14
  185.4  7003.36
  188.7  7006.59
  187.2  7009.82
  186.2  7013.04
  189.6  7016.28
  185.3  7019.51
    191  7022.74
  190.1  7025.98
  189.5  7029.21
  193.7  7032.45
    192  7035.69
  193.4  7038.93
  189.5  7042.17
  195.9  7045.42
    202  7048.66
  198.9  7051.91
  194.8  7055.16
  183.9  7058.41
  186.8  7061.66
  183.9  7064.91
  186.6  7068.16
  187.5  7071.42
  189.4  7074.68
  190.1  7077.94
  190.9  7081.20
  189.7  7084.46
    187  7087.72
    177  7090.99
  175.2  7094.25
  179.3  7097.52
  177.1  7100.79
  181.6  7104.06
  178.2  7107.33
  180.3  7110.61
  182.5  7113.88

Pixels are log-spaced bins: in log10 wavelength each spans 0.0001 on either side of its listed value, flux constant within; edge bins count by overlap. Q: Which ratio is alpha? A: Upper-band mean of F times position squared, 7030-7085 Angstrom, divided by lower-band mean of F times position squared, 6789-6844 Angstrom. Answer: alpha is 1.23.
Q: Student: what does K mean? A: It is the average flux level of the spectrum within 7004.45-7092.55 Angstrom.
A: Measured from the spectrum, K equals 190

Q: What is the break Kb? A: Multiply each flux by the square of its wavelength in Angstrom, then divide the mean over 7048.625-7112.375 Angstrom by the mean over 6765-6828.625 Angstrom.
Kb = 1.20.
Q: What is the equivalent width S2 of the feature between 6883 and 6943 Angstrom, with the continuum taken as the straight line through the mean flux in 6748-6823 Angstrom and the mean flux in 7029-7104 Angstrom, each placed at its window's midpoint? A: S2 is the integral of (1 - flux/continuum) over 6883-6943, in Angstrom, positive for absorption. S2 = 2.8 Angstrom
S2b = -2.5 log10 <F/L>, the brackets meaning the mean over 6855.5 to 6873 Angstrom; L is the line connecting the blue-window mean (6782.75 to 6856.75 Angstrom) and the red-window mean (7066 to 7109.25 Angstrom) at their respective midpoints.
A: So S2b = 0.053 mag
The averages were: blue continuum 166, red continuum 184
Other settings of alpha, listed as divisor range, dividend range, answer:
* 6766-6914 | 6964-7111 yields 1.19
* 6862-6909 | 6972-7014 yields 1.16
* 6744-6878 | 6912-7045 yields 1.15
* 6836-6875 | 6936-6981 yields 1.15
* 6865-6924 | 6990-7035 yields 1.18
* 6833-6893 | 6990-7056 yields 1.22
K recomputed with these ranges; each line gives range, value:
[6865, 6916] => 165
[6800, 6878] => 165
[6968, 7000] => 184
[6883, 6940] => 169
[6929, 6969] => 182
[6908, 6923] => 170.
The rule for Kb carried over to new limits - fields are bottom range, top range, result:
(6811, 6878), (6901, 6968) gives 1.10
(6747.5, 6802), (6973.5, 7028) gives 1.17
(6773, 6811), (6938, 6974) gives 1.14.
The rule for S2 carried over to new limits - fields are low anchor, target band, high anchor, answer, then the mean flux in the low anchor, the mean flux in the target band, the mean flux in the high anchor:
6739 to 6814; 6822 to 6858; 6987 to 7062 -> 1.77 Angstrom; 169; 166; 190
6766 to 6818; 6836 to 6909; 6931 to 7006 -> 4.56 Angstrom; 168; 164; 183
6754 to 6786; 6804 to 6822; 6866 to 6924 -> 0.35 Angstrom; 171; 166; 165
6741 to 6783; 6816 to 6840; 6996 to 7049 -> 1.19 Angstrom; 171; 167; 190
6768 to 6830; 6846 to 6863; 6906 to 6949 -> 0.85 Angstrom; 168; 162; 174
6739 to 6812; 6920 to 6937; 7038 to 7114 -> 0.57 Angstrom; 169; 172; 187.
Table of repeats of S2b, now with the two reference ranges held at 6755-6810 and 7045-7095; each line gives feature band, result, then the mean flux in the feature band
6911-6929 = 0.058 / 169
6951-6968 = -0.016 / 184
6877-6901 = 0.072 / 165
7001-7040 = -0.022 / 189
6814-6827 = 0.036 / 166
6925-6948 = 0.010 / 178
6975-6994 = 0.000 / 183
